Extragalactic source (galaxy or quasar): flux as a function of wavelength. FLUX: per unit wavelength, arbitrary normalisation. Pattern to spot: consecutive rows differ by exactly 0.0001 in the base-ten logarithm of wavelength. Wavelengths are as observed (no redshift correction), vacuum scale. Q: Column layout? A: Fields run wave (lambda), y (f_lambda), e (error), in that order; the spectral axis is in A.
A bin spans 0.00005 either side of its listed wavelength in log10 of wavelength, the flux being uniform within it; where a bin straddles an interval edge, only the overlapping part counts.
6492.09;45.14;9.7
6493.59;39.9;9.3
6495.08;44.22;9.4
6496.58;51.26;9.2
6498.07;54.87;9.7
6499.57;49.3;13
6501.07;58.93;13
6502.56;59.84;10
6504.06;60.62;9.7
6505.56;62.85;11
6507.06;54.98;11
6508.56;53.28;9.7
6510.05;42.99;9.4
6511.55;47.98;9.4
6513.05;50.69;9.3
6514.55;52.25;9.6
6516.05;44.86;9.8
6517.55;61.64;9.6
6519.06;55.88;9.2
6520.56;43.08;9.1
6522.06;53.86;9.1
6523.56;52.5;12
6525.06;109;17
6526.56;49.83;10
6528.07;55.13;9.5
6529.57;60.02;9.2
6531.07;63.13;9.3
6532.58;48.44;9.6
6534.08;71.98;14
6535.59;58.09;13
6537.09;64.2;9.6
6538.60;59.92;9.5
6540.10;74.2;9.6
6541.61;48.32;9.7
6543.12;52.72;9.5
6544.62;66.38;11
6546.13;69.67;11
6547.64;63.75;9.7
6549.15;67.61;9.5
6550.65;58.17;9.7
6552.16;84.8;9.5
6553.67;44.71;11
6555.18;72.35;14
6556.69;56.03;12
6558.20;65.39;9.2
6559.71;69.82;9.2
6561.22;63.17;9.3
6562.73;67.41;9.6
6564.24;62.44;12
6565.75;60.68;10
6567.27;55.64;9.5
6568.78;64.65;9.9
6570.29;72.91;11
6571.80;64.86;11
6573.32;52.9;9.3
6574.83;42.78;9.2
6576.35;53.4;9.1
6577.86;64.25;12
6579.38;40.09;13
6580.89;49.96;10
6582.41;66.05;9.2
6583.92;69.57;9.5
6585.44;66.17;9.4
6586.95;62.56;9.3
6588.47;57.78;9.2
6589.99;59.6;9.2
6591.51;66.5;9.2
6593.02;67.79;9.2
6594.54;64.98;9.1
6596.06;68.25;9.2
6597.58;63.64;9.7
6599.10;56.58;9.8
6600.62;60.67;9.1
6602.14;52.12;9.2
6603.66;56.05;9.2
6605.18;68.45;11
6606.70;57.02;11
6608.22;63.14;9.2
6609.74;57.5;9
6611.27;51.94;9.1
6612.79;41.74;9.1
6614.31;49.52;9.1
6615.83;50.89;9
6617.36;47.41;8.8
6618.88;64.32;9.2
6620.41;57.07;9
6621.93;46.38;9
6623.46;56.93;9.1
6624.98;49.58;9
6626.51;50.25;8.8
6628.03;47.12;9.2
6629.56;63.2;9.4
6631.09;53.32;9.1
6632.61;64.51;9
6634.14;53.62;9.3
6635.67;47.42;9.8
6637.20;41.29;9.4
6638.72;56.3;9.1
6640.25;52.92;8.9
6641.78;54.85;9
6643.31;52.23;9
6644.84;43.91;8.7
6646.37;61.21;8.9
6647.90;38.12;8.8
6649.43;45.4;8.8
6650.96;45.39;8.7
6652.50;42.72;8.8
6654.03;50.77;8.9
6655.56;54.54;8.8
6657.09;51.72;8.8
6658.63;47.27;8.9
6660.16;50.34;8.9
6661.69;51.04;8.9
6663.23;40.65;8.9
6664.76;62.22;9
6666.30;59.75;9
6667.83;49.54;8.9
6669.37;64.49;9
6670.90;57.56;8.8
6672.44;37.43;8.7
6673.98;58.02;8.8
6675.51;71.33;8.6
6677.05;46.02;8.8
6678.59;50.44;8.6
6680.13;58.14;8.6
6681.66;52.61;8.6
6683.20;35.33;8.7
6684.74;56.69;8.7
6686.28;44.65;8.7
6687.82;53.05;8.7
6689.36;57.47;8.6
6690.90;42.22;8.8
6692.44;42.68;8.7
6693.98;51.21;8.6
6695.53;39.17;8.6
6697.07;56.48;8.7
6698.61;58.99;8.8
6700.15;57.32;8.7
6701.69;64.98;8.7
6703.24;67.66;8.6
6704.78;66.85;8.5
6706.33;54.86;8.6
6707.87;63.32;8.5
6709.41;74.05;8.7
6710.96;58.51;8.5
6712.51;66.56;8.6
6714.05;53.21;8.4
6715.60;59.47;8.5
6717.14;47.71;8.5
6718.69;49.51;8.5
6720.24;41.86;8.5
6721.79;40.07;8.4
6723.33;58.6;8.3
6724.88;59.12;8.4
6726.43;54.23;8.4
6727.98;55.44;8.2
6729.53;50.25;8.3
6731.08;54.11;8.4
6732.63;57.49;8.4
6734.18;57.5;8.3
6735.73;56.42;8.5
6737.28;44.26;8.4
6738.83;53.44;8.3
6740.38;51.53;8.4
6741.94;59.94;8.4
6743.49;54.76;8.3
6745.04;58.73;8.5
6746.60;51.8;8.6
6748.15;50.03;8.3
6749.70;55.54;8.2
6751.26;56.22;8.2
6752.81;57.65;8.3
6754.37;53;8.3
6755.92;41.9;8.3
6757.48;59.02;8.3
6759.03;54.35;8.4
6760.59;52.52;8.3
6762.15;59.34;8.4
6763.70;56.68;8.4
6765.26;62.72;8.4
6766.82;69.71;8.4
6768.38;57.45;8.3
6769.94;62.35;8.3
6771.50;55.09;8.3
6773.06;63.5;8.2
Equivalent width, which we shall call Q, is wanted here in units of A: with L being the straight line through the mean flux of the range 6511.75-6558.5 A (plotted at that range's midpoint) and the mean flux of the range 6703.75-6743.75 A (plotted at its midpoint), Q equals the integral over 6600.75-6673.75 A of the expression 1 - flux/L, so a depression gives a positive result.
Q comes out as 6.7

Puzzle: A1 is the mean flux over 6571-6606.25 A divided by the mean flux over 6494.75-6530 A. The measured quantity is 1.1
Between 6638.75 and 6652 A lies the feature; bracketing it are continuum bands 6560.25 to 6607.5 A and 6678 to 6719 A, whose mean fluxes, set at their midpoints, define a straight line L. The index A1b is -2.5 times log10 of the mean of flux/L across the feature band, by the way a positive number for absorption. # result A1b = 0.17 mag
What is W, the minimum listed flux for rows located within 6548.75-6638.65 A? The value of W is 40.09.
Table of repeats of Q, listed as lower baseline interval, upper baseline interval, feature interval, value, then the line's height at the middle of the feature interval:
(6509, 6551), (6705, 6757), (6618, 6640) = 1.2 A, 56.8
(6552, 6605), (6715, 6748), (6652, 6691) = 2.9 A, 56.2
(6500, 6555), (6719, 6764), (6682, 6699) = 1.9 A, 54.9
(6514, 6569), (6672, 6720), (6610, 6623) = 1.5 A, 58.1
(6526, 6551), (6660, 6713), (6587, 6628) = 0.7 A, 58.1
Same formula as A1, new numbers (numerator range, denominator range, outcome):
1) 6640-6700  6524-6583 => 0.83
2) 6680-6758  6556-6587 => 0.90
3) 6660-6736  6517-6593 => 0.89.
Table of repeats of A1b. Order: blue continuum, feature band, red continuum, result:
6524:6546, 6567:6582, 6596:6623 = 0.05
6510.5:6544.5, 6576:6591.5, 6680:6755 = -0.05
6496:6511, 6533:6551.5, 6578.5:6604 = -0.10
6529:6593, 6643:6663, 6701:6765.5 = 0.20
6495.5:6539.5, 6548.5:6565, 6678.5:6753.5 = -0.15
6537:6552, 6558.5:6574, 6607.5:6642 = -0.05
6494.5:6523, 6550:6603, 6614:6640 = -0.16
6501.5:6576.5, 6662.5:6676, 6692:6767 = 0.03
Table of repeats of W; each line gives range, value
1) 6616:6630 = 46.38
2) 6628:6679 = 37.43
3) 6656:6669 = 40.65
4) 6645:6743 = 35.33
